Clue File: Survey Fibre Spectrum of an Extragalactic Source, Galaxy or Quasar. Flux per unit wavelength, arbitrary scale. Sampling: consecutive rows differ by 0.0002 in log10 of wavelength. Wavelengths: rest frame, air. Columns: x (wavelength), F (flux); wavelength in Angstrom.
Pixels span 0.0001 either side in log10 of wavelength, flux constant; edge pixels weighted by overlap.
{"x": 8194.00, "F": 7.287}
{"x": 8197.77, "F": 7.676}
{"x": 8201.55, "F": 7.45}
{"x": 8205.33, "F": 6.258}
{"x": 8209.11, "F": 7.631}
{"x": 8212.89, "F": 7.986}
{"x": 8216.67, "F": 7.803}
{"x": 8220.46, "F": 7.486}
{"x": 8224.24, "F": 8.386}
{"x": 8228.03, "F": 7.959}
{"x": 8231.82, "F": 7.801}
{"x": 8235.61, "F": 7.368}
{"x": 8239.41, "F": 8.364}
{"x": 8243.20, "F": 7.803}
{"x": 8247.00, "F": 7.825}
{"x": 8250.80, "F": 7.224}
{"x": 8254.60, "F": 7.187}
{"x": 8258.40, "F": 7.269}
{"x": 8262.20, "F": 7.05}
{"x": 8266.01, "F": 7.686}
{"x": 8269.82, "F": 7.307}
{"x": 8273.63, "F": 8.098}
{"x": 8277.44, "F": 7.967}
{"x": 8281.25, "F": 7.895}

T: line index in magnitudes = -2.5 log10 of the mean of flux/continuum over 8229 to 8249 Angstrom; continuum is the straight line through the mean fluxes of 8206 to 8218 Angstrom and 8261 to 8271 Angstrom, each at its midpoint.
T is -0.05 mag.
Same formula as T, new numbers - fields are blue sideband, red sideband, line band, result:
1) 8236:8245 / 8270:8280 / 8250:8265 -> 0.10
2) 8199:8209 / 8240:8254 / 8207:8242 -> -0.08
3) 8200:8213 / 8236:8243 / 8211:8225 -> -0.05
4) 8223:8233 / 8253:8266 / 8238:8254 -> -0.02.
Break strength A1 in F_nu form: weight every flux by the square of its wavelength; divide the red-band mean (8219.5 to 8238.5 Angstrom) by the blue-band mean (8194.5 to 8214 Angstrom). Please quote 1.07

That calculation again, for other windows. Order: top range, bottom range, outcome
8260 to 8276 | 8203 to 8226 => 1.01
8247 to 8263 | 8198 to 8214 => 1.00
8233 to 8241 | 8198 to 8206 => 1.11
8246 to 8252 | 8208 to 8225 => 0.97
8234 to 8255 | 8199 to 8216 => 1.05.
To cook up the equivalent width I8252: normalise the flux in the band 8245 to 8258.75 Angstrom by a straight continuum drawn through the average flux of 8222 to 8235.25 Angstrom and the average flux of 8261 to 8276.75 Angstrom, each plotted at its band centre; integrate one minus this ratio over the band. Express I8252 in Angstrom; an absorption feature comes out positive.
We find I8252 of 0.6 Angstrom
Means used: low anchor 7.96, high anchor 7.59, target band 7.39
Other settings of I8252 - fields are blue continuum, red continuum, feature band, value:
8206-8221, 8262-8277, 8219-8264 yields -0.1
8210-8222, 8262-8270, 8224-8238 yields -0.3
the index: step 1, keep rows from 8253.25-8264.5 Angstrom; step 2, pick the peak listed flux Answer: 7.269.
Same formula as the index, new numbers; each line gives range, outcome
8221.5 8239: 8.386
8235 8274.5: 8.364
